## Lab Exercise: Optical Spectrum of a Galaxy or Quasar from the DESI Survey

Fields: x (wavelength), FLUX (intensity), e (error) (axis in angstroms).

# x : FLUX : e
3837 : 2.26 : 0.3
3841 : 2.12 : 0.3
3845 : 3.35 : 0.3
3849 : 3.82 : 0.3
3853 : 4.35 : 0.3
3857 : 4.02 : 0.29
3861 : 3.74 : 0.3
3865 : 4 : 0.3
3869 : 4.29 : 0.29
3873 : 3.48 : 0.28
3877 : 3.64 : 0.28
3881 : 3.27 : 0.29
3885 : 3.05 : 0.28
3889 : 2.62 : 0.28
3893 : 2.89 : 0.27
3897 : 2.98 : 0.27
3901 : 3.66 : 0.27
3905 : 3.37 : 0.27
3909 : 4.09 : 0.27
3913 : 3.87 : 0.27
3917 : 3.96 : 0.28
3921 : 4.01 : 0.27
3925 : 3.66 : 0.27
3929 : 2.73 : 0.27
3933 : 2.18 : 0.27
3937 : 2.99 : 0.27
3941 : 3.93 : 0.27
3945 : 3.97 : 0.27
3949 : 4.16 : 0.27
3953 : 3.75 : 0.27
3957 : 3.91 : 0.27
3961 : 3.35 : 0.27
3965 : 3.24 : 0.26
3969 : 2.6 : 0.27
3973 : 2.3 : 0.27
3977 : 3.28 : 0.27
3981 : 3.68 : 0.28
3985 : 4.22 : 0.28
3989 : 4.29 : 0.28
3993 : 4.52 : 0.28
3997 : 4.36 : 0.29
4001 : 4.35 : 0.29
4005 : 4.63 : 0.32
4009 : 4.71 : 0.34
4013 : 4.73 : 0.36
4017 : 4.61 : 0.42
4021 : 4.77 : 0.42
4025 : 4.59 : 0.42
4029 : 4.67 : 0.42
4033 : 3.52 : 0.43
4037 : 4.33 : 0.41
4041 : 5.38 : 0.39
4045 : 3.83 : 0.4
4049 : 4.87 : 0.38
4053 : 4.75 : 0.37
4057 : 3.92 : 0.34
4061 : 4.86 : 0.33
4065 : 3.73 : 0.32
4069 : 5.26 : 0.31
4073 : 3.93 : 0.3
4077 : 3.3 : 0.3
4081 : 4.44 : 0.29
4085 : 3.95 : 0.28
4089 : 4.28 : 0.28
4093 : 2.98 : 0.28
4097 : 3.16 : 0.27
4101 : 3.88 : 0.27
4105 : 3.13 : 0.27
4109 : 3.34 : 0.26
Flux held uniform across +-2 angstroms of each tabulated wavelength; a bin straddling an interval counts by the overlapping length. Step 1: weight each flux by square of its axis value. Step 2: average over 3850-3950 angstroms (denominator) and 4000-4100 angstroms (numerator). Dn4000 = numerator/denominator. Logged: 1.3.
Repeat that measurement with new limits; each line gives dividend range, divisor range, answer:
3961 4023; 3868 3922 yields 1.20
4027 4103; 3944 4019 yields 1.10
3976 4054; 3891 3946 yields 1.35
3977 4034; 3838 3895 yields 1.36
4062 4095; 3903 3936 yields 1.25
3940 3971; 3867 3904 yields 1.12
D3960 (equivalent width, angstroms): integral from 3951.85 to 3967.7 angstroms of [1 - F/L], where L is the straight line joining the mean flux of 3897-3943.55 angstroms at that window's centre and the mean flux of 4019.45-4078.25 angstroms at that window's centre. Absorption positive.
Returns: 1.0 angstroms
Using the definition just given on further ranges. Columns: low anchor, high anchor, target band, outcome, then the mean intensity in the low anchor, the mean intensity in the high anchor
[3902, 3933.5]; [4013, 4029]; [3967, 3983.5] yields 4.65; 3.55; 4.67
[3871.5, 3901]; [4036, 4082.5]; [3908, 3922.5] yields -2.62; 3.16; 4.38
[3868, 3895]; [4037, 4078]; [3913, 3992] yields 4.76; 3.28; 4.41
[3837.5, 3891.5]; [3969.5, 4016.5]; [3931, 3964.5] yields 3.00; 3.48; 4.07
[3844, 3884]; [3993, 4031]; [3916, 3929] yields 1.31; 3.79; 4.6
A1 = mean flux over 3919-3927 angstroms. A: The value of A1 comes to 3.83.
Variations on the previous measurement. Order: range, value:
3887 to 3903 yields 3.04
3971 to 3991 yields 3.55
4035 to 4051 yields 4.6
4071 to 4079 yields 3.62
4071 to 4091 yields 3.98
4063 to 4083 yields 4.13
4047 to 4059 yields 4.51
